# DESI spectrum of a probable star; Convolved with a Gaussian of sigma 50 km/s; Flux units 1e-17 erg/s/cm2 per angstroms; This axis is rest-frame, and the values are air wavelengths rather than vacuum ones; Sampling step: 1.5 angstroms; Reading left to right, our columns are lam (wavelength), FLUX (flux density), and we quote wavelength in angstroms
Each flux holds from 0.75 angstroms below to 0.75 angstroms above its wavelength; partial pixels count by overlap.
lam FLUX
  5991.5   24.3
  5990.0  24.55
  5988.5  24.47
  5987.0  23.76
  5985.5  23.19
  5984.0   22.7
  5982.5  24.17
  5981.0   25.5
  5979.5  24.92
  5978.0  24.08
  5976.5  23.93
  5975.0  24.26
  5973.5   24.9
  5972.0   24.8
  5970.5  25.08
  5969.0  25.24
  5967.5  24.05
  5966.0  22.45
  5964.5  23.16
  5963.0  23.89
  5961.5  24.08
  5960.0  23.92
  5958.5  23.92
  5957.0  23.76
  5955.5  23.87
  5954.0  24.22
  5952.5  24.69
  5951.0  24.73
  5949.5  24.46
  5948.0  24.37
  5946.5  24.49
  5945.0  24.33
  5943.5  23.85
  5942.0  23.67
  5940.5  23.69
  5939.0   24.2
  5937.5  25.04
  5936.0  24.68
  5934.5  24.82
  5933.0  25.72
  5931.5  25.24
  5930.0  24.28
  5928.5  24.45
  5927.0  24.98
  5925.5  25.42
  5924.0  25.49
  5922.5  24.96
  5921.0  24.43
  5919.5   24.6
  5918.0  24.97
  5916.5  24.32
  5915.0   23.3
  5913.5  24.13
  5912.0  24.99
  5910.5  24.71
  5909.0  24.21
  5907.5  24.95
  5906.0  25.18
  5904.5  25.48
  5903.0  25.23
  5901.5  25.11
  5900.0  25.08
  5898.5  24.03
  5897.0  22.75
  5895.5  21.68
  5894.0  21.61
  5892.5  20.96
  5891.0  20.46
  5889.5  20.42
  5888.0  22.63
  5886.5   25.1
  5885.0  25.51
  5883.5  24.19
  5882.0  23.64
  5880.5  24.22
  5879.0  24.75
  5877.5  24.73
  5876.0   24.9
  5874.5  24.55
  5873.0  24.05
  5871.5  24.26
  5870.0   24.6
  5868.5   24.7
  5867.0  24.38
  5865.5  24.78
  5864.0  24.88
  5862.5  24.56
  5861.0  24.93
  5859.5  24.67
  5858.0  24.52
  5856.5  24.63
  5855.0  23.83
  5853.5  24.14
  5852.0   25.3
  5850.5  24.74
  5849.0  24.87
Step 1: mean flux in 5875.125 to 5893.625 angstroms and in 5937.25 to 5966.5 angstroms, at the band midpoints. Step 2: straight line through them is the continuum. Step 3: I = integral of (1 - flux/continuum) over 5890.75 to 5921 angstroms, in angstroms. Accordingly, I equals -0.4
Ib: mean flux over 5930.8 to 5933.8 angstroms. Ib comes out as 25.5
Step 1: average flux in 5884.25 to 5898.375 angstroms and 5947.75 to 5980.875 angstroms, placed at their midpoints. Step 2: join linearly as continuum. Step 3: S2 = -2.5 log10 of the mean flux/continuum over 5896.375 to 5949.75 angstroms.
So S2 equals -0.06 mag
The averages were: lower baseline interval 22.4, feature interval 24.6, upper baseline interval 24.2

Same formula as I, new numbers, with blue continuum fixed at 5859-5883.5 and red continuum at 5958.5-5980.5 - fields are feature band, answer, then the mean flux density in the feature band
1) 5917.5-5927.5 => -0.3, 25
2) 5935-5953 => 0.0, 24.4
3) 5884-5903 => 1.1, 23.1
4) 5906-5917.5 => 0.0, 24.4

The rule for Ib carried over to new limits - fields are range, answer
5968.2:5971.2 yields 25.1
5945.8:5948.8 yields 24.4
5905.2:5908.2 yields 25.1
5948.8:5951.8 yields 24.6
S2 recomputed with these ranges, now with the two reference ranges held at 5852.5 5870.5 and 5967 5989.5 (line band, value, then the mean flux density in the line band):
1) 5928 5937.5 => -0.02 mag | 24.9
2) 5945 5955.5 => 0.00 mag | 24.4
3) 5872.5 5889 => 0.01 mag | 24.3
